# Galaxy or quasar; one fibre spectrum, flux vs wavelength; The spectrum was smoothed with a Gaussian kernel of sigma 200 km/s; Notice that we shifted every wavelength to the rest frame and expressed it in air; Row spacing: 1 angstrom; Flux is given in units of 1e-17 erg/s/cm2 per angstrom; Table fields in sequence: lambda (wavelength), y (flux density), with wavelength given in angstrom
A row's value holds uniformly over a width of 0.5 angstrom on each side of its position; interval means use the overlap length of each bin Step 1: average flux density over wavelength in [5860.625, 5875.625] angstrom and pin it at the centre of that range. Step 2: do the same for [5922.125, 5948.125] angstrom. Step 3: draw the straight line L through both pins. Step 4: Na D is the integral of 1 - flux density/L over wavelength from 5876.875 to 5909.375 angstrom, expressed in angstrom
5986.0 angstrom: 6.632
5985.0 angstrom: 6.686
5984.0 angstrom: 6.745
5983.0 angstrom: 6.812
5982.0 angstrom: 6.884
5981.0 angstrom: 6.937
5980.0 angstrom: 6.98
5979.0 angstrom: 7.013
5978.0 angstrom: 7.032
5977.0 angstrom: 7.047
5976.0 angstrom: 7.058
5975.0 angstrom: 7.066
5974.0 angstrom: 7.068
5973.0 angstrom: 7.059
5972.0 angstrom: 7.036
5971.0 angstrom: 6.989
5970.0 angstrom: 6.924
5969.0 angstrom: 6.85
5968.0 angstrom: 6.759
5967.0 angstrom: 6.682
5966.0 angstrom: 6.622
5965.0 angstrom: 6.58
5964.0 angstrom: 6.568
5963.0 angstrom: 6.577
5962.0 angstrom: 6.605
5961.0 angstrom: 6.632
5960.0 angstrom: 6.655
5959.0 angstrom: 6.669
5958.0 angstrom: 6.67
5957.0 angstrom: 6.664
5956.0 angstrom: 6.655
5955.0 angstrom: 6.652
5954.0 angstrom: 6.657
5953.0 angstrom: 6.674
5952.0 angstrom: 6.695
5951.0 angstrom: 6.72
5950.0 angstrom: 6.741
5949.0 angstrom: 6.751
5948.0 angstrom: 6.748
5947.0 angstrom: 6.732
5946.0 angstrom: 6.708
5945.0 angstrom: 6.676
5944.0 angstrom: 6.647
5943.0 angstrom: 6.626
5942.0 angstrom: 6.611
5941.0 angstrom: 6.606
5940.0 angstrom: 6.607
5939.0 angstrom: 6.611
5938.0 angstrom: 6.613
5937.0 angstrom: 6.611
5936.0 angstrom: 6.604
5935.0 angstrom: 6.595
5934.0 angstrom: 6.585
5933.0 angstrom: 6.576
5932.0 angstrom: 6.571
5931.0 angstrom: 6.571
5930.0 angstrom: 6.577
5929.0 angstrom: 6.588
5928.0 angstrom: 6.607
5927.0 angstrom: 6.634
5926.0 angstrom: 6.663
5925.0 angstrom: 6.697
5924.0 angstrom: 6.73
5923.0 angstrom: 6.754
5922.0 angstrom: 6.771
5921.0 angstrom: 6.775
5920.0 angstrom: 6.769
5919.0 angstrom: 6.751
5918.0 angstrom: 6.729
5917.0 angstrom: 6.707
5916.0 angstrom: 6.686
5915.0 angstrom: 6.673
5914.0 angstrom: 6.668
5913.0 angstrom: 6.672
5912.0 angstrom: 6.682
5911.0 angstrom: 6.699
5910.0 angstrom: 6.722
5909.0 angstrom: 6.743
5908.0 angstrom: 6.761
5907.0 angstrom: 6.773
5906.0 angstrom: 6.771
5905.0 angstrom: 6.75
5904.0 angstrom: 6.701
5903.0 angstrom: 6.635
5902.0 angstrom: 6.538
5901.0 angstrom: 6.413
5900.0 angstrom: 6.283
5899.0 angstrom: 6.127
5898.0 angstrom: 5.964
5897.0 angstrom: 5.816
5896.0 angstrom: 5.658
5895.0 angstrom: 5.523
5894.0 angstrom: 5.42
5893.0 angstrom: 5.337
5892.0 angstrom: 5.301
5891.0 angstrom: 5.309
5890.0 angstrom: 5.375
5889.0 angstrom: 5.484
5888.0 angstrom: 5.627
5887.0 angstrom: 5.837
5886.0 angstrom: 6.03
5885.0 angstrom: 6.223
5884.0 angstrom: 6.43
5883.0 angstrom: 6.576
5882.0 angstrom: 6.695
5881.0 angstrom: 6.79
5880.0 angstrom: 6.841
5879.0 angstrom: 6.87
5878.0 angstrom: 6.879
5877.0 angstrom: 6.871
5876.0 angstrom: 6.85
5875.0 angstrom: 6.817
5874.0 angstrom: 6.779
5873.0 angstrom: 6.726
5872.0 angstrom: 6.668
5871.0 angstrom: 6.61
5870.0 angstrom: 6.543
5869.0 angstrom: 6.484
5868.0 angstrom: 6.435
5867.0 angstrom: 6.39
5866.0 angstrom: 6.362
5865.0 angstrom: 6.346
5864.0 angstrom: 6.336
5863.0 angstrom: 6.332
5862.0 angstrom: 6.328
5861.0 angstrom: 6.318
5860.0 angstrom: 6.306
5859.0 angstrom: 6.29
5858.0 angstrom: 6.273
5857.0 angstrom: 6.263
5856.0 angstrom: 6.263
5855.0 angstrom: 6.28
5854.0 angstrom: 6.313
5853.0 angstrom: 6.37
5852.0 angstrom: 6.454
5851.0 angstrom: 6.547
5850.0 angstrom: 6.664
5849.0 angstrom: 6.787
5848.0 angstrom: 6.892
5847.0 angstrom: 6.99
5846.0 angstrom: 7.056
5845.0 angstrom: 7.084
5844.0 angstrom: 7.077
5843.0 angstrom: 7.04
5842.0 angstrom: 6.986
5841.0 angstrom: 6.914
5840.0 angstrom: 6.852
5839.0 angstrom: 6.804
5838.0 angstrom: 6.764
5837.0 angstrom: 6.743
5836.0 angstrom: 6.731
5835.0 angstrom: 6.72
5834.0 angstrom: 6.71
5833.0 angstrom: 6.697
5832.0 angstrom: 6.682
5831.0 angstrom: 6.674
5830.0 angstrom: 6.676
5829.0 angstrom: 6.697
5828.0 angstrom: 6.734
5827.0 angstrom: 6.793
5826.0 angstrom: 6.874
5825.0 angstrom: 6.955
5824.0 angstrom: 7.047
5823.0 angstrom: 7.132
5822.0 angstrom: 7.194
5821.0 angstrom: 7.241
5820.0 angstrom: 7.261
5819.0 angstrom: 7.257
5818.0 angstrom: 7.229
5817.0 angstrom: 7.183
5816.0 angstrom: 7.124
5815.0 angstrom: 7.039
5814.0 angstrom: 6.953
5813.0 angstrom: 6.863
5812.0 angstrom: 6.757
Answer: 1.7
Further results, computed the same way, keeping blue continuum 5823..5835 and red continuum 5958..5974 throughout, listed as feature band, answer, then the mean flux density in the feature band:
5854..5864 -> 0.71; 6.3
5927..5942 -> 0.37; 6.6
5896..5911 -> 0.65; 6.48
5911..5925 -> 0.10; 6.72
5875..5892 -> 1.24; 6.28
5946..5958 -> 0.11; 6.7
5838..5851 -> -0.24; 6.91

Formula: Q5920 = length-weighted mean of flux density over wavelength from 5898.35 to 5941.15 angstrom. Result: 6.64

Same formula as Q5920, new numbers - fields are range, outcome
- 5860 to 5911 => 6.33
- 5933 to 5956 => 6.66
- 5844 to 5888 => 6.54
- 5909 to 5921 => 6.71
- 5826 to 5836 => 6.72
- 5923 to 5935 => 6.62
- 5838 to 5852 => 6.88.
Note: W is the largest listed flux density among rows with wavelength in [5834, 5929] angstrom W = 7.084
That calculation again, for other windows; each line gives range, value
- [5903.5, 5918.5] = 6.773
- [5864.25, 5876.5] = 6.85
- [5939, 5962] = 6.751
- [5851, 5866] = 6.547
